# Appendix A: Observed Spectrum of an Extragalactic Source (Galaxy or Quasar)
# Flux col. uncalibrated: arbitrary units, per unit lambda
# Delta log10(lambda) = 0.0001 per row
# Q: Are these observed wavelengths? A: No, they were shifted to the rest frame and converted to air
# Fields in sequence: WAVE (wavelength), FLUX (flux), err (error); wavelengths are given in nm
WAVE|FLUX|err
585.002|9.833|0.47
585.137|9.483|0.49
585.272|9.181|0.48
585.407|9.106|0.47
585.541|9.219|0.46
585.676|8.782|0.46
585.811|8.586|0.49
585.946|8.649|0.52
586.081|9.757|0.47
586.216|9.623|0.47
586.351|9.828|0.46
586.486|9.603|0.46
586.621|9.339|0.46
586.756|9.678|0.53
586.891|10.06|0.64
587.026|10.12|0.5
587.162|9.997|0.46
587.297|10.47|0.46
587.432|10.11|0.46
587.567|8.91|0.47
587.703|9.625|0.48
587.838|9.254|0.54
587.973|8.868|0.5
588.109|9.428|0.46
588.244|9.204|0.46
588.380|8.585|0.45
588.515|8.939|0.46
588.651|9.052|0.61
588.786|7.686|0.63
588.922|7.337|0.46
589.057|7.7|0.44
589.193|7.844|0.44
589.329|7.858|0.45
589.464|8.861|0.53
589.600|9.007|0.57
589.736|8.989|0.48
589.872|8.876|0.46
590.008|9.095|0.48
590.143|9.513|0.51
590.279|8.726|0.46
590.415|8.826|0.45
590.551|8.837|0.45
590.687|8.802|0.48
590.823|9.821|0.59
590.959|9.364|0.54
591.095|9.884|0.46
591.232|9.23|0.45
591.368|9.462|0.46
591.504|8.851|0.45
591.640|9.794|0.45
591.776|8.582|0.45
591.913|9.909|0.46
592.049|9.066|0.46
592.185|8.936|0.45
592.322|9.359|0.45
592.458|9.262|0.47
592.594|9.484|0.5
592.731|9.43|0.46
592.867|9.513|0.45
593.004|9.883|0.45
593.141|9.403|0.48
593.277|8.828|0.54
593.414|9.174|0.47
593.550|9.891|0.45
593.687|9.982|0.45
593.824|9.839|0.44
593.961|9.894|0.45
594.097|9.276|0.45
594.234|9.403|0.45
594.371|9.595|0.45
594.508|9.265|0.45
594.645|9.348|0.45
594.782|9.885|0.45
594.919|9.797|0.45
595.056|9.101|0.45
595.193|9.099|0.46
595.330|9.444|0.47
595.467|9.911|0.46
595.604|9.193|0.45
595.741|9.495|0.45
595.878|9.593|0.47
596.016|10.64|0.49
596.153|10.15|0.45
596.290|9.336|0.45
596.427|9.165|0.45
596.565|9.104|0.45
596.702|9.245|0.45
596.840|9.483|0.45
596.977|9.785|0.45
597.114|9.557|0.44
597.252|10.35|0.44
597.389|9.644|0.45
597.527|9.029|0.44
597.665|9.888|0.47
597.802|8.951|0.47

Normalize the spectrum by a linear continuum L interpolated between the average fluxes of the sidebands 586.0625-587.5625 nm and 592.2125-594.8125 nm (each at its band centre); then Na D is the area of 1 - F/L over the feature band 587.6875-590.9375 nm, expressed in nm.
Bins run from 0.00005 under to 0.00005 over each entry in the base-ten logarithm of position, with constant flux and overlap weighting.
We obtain 0.312 nm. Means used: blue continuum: 9.84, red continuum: 9.49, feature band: 8.78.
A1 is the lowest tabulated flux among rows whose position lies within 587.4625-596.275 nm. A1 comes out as 7.337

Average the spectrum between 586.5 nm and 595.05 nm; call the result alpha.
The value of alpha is 9.24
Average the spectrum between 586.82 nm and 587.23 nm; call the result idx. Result 10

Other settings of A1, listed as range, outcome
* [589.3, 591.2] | 7.858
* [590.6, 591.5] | 8.802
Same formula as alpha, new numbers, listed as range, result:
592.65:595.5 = 9.51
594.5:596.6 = 9.55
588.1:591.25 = 8.79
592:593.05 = 9.36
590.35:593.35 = 9.3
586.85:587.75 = 9.89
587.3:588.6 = 9.27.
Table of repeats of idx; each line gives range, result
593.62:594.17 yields 9.75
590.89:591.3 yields 9.48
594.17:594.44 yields 9.49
